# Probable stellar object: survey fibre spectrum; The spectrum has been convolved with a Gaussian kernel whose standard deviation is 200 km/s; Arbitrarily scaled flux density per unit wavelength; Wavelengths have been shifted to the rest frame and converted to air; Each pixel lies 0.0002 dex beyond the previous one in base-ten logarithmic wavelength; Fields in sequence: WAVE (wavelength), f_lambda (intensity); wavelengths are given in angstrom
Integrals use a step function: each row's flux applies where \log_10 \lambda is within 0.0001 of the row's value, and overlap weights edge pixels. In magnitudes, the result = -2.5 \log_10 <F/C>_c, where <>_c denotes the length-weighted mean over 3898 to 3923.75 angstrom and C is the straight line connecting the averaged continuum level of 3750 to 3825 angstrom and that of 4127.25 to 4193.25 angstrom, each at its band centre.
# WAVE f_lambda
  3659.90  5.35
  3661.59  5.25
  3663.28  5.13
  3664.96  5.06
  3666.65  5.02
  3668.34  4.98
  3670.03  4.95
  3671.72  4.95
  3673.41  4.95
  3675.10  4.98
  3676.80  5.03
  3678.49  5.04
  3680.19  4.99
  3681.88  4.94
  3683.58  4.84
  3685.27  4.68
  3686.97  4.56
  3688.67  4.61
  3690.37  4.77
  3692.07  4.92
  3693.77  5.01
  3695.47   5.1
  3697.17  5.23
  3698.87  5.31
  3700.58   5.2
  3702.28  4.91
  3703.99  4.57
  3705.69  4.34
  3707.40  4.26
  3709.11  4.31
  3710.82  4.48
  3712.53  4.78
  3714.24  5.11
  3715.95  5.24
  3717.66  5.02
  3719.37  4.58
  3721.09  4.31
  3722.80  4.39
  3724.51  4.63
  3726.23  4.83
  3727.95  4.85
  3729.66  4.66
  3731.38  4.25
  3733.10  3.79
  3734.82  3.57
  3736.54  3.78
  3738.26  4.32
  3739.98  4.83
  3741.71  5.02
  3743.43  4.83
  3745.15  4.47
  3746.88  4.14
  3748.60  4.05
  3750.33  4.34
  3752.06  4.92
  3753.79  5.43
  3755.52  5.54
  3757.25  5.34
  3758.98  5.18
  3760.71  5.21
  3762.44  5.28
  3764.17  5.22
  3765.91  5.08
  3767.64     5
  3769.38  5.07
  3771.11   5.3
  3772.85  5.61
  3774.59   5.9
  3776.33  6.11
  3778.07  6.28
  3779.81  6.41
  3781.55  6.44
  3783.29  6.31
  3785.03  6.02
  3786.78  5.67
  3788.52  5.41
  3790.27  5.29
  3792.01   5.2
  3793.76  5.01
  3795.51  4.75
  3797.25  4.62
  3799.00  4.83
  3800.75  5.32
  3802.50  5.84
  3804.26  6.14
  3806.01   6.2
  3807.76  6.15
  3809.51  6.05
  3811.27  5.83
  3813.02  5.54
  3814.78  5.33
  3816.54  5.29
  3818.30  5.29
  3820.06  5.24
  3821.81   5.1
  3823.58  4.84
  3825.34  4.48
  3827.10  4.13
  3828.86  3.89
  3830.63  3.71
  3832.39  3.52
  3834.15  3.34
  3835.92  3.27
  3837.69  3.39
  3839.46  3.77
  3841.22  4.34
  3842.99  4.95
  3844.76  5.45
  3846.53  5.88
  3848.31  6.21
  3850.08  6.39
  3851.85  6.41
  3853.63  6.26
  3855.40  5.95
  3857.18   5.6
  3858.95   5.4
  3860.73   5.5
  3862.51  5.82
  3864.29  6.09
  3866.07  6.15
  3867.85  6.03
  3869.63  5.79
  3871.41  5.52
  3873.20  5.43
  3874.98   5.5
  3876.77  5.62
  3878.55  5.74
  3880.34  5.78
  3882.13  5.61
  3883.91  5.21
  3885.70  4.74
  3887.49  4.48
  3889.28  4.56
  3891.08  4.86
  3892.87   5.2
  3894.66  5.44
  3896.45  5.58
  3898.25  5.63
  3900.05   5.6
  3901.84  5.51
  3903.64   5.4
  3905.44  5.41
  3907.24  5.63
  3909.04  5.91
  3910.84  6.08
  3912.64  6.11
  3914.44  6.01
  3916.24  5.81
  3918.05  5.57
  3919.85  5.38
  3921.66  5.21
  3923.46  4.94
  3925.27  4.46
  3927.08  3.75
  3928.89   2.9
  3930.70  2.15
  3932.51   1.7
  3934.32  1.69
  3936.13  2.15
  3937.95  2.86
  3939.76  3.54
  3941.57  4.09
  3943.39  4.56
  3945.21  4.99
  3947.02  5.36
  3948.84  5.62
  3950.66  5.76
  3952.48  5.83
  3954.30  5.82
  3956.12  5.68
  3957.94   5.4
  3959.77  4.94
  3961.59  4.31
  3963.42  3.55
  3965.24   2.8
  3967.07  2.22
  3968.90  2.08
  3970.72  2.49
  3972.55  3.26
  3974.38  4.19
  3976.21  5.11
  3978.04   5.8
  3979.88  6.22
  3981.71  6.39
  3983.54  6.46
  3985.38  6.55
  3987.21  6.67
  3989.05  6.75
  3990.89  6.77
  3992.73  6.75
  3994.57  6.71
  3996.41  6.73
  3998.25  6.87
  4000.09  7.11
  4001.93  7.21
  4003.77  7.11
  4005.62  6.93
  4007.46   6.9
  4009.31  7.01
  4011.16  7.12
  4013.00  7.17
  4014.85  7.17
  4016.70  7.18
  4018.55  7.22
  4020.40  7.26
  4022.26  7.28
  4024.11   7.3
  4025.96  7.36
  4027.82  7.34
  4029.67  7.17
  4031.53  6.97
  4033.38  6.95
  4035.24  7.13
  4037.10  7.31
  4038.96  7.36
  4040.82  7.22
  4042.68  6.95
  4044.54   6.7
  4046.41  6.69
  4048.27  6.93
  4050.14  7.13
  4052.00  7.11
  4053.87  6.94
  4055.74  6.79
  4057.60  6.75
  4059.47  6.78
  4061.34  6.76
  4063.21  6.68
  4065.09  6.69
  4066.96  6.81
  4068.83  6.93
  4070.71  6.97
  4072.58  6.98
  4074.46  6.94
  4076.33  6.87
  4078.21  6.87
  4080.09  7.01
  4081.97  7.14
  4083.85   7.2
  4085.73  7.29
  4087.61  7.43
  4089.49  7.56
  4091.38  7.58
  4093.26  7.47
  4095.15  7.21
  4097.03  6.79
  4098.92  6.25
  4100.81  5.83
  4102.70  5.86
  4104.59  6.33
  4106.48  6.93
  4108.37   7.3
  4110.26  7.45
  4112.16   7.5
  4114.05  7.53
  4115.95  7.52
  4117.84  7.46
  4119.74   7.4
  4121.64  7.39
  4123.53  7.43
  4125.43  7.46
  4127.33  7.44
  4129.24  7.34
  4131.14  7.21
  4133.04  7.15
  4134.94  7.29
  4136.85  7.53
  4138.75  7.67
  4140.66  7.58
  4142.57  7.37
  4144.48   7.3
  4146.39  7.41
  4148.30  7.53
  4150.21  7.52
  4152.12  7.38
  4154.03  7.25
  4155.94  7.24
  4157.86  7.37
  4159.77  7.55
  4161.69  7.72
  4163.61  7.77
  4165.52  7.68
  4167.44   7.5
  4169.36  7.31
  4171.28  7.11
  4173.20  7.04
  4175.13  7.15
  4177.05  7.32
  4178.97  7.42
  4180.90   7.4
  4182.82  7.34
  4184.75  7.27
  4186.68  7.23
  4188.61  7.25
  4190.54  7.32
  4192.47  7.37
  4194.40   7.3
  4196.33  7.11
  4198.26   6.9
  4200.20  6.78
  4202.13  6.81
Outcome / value 0.09 mag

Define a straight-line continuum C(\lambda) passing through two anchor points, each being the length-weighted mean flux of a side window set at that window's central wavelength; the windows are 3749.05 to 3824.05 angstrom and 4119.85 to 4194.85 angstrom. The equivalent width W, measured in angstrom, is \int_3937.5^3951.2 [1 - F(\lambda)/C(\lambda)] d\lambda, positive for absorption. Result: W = 3.6 angstrom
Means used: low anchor 5.46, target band 4.63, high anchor 7.38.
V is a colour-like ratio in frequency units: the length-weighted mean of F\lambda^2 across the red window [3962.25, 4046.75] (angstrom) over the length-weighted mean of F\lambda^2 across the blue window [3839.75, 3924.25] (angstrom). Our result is 1.2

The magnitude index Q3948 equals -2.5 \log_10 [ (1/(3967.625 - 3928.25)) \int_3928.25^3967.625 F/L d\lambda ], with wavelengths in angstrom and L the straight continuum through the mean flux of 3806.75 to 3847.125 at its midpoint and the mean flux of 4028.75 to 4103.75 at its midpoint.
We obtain 0.41 mag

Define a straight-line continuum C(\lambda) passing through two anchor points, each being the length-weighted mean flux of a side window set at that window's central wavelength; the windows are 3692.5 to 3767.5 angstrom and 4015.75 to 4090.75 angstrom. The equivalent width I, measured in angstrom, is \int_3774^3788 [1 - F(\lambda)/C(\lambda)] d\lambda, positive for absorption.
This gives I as -2.8 angstrom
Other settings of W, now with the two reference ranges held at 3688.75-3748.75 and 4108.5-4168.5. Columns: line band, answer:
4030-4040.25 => -0.6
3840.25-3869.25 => -1.2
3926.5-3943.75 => 9.1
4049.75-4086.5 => 0.3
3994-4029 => -2.7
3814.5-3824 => 0.2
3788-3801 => 0.3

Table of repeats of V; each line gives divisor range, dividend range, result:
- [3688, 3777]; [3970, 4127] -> 1.67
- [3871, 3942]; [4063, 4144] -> 1.64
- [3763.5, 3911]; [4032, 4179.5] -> 1.53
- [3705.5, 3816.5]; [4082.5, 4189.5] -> 1.72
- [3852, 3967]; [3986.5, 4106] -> 1.50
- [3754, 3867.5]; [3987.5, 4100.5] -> 1.49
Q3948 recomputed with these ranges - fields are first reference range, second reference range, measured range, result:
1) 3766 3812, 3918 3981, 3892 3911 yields -0.20 mag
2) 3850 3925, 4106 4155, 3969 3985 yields 0.27 mag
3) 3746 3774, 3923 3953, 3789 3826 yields -0.13 mag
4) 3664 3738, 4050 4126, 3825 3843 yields 0.40 mag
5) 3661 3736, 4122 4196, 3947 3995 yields 0.22 mag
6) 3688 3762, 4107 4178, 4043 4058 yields -0.01 mag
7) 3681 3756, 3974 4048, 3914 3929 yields 0.24 mag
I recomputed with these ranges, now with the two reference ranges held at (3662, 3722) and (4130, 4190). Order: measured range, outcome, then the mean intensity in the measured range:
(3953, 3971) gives 6.5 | 4.02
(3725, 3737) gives 1.9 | 4.27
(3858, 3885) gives 0.7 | 5.67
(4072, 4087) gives -0.2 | 7.05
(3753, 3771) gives 0.0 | 5.24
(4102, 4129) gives -0.3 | 7.23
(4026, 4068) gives -1.2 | 6.97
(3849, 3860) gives -0.5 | 6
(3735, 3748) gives 1.8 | 4.43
